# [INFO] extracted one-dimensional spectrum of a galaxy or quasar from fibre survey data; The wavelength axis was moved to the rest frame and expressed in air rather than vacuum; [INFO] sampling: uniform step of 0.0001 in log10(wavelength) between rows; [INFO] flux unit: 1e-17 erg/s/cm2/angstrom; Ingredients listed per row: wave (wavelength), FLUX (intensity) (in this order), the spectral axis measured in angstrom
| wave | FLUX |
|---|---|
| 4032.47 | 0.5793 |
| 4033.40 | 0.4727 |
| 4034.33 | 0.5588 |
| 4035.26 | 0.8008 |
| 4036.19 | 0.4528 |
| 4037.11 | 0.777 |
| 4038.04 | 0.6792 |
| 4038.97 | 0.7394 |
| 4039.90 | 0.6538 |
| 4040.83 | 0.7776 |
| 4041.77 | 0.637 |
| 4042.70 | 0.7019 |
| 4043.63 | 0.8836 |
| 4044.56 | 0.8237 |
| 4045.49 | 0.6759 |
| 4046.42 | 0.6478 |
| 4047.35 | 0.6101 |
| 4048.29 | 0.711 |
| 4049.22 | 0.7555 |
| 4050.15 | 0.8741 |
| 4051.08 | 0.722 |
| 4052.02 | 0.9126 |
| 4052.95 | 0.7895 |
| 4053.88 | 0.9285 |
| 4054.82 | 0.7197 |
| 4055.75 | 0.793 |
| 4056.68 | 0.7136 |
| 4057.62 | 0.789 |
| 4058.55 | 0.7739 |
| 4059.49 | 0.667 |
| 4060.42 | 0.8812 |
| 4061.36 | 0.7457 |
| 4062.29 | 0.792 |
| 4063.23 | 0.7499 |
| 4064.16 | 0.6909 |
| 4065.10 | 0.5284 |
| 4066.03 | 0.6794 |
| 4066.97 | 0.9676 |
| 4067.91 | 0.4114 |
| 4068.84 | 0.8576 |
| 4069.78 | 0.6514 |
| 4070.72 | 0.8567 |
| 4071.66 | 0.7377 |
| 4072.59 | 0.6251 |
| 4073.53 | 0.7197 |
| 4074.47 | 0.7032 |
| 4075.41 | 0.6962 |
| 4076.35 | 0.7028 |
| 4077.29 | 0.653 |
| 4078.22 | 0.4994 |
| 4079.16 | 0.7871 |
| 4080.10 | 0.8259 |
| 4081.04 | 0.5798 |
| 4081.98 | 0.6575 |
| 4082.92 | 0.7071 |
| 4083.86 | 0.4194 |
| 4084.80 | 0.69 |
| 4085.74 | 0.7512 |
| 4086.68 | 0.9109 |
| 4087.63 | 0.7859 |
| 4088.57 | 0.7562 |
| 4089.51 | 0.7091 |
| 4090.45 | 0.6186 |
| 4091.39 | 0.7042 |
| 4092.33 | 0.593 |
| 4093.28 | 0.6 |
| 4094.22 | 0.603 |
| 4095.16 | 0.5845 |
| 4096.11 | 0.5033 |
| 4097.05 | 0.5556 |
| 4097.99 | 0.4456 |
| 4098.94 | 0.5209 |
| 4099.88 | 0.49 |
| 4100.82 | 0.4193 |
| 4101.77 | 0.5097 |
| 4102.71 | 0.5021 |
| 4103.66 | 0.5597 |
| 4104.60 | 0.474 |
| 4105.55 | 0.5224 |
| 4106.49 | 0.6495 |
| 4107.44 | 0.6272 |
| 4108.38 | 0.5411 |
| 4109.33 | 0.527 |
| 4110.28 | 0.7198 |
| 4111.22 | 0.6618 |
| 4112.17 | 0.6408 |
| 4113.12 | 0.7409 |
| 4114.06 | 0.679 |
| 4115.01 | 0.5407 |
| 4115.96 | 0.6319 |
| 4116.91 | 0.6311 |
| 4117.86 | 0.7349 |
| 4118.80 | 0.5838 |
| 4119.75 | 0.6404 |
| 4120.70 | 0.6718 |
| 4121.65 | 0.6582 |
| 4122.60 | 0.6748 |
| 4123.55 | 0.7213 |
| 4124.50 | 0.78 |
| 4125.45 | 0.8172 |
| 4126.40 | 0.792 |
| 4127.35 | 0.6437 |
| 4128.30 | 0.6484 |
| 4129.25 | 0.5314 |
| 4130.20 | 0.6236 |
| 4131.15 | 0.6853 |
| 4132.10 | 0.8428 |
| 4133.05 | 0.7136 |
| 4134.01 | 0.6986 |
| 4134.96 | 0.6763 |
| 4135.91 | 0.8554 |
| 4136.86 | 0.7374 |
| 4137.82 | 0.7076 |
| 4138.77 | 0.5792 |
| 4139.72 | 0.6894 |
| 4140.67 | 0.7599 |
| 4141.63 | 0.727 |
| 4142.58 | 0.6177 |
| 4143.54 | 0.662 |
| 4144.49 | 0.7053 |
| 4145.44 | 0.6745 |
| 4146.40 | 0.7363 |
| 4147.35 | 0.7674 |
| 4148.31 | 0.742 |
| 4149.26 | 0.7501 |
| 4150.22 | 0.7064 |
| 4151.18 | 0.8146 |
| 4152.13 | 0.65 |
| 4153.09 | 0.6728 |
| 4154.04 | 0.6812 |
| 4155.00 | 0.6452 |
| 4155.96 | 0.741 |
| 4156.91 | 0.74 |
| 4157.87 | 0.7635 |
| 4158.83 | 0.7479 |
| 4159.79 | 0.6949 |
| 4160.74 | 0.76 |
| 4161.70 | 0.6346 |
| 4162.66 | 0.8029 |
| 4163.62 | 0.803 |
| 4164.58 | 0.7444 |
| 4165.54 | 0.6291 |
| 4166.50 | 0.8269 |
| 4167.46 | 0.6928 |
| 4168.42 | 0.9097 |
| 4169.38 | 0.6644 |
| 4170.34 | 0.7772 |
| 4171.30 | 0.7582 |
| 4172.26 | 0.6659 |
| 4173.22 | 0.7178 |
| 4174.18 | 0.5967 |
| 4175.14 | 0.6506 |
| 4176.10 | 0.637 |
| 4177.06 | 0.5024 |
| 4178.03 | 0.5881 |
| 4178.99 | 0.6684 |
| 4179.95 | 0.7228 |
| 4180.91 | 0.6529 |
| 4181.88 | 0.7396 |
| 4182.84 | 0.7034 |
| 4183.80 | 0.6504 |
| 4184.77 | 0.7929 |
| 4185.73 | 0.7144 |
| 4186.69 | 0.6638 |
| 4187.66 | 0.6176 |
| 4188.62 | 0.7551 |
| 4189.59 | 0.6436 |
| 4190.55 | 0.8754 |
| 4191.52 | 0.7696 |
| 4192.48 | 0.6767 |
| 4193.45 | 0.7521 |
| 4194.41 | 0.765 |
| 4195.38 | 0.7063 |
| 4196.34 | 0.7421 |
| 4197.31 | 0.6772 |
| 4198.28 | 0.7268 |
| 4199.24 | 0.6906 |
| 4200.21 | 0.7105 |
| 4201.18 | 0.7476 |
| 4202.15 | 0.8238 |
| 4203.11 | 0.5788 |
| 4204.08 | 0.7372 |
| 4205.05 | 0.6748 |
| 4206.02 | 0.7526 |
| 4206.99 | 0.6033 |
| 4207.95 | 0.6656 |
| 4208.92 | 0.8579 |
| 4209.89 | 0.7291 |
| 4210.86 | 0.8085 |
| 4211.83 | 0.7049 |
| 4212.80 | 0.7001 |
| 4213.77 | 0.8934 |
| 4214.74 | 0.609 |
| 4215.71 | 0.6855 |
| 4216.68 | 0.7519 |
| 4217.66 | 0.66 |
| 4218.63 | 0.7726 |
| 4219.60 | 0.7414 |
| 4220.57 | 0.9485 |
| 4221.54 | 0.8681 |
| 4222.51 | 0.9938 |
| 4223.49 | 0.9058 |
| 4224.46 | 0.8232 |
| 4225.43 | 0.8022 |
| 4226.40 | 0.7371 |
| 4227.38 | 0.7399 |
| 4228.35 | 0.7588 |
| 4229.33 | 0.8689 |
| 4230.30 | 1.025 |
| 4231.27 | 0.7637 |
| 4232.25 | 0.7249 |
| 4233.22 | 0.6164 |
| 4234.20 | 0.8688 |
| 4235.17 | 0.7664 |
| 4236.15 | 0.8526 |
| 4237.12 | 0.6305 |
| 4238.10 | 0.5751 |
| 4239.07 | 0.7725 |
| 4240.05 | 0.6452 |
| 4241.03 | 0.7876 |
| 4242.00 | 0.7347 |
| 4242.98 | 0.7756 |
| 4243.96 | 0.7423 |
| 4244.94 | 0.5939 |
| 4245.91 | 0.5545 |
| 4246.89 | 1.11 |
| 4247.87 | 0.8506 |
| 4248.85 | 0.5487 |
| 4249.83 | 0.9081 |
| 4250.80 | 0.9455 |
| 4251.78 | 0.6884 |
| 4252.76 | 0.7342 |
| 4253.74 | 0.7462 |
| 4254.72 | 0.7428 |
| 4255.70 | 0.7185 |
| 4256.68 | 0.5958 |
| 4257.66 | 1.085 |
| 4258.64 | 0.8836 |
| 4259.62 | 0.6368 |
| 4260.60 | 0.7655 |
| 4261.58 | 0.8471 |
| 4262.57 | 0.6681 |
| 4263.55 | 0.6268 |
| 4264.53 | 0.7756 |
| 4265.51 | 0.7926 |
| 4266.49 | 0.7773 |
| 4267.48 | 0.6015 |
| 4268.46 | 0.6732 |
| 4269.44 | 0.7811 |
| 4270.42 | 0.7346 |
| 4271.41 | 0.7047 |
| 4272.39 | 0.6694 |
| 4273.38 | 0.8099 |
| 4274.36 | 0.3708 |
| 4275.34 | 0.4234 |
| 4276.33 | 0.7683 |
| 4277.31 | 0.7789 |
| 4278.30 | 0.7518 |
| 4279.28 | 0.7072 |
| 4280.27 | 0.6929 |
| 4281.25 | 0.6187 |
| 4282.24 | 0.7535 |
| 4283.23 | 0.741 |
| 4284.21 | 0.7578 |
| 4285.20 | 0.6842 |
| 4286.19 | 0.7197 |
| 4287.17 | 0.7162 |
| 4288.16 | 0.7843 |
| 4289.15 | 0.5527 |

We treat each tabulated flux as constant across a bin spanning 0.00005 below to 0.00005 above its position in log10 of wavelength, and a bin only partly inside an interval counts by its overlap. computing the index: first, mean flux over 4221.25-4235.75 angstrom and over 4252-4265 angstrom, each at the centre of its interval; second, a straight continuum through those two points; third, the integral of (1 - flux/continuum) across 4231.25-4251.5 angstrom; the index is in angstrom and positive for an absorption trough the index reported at 1.0 angstrom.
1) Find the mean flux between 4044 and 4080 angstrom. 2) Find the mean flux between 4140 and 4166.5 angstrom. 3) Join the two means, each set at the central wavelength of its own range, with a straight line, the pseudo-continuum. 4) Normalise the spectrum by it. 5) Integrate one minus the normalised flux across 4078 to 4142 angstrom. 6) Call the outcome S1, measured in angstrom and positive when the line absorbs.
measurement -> 6.8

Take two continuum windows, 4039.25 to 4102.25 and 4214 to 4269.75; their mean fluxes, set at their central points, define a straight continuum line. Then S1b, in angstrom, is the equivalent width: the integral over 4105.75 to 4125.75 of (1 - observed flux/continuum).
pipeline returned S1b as 1.5 angstrom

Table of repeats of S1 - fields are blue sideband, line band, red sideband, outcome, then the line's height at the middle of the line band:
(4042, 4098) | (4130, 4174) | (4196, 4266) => 0.76 angstrom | 0.734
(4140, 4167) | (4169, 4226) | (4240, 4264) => 0.98 angstrom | 0.738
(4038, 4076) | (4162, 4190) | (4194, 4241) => 1.90 angstrom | 0.75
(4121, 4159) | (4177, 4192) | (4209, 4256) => 0.85 angstrom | 0.738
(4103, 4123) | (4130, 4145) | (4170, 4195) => -1.36 angstrom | 0.648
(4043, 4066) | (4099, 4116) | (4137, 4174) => 3.68 angstrom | 0.737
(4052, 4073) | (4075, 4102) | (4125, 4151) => 3.80 angstrom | 0.734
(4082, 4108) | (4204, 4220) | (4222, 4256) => 0.32 angstrom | 0.741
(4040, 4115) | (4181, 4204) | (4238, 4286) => -0.27 angstrom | 0.709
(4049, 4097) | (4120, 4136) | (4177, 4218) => 0.18 angstrom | 0.711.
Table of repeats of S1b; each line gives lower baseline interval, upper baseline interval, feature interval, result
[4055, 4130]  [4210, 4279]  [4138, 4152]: -0.3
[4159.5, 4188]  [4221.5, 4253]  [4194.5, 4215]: 0.4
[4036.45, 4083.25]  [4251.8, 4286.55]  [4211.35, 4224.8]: -1.3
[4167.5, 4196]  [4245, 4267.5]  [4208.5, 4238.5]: -1.8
